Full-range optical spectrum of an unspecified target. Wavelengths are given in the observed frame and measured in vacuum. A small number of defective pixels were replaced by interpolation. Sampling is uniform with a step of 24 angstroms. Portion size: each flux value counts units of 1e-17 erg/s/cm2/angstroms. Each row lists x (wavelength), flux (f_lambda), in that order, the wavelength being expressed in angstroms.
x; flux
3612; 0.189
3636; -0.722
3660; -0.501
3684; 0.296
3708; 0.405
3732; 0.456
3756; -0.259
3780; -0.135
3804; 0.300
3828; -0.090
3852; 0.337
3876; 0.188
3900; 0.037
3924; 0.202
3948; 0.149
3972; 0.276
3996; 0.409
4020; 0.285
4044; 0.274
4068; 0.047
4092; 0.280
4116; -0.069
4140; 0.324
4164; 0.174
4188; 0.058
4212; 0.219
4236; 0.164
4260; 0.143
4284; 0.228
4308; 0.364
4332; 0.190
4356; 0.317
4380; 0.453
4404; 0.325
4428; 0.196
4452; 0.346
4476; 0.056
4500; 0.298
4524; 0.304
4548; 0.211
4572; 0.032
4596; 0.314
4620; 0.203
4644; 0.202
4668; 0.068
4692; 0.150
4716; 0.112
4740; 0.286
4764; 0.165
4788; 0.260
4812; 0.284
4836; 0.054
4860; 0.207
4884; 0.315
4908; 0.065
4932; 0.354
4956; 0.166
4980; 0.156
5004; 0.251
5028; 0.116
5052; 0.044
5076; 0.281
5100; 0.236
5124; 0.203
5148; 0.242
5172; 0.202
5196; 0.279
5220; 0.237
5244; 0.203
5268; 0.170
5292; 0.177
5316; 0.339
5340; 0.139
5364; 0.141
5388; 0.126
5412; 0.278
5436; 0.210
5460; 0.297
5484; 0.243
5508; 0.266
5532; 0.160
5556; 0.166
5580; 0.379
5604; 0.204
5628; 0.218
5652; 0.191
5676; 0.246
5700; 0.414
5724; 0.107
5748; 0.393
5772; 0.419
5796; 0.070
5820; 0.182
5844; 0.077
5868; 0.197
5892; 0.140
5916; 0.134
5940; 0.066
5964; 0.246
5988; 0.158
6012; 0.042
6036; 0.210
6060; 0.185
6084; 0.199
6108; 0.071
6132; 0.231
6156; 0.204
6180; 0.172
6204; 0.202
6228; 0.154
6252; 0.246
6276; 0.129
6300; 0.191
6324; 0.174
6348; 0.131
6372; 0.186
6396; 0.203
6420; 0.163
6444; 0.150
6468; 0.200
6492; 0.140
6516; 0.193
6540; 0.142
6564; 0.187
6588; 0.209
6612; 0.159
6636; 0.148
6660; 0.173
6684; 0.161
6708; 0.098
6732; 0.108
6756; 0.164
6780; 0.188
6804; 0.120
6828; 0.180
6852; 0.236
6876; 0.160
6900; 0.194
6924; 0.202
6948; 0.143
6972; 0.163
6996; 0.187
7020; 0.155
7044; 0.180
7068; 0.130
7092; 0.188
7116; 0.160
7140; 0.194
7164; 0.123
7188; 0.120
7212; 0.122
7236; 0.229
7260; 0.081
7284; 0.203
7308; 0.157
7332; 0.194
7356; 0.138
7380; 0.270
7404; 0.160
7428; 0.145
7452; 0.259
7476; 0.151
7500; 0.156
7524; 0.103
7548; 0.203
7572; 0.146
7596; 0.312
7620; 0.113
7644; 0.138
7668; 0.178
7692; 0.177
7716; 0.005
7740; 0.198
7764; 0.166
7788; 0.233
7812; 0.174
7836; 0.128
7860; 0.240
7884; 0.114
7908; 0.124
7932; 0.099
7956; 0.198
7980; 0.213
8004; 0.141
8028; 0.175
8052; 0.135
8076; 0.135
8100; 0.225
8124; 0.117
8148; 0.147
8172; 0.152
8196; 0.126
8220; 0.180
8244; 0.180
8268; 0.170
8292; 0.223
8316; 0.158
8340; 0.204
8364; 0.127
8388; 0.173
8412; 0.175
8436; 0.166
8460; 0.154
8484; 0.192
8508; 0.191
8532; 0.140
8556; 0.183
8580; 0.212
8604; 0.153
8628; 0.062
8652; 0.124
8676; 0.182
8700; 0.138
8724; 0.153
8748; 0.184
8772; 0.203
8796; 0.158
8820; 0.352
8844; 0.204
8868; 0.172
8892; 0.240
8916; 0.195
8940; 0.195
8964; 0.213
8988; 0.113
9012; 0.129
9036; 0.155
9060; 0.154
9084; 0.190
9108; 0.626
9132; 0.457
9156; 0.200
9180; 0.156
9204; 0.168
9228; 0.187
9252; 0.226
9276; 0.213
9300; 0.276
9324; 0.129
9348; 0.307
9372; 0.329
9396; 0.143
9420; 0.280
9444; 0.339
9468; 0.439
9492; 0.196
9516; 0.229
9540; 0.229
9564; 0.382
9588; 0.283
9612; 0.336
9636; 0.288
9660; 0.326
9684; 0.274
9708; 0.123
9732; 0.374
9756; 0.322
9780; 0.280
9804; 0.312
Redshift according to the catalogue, 1.45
